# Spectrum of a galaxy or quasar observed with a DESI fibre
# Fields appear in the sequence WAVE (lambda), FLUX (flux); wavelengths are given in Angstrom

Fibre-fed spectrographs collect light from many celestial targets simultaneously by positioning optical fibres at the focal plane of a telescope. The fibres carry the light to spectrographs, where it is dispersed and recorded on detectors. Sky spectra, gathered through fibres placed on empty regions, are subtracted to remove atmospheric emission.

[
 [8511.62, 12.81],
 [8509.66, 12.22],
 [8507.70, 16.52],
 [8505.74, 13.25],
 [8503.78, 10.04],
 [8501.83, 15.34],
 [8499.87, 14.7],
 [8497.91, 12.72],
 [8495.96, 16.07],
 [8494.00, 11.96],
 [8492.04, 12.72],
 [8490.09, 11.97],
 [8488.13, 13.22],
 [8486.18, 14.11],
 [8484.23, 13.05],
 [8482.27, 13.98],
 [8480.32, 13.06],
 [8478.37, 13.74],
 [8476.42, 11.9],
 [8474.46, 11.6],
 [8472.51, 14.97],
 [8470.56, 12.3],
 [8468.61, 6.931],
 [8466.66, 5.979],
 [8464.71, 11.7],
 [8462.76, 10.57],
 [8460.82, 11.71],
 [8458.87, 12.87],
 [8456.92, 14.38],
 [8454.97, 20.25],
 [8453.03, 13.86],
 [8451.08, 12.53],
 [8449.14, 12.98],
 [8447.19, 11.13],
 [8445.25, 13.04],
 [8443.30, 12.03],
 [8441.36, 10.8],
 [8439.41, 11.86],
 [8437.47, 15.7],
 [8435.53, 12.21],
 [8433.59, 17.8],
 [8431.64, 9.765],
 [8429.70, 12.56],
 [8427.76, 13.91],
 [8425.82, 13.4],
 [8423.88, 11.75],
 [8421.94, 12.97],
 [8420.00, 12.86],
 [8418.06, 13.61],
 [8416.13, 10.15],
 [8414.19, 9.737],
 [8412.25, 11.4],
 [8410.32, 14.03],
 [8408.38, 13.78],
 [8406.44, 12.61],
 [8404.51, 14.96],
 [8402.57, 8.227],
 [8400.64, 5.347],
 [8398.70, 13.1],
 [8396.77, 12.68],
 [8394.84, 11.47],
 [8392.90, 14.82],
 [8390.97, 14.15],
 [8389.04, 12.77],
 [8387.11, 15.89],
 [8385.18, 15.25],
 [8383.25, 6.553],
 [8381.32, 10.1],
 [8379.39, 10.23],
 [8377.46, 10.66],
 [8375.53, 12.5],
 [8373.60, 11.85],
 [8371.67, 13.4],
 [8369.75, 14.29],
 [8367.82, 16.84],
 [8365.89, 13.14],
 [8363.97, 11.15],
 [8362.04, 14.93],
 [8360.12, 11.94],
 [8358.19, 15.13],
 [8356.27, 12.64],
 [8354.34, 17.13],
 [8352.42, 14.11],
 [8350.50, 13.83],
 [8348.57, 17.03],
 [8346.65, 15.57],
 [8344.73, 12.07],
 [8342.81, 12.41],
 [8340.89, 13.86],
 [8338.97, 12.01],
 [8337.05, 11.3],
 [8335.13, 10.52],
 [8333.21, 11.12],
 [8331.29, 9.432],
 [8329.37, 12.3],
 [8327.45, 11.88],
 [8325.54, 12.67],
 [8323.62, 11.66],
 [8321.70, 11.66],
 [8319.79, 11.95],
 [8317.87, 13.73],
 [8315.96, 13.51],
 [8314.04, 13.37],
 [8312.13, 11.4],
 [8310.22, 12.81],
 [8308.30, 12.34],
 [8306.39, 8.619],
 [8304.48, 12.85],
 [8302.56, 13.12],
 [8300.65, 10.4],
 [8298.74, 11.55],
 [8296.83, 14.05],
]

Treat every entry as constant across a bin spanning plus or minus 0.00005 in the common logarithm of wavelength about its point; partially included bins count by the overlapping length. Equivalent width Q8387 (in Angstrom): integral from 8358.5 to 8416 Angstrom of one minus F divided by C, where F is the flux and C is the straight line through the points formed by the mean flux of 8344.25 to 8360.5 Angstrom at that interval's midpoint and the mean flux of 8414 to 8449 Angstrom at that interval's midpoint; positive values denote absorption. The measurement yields 5.7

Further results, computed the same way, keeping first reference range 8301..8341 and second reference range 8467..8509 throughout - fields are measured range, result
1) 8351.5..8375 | -3.2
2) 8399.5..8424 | 1.6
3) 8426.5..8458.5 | -1.9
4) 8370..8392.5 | 0.1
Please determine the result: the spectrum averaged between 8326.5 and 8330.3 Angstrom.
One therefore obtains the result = 12.1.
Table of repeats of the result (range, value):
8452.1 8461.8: 14.6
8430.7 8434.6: 13.8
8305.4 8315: 11.7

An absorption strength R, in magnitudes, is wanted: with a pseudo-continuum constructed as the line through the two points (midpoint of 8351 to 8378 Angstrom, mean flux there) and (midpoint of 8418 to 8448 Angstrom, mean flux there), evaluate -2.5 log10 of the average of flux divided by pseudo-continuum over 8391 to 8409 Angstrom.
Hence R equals 0.11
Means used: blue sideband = 13.6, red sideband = 12.8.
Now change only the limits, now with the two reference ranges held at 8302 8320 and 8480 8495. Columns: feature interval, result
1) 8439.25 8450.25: 0.08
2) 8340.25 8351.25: -0.13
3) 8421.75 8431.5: 0.01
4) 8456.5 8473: 0.17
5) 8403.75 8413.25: -0.05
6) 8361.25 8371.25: -0.12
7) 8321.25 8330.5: 0.04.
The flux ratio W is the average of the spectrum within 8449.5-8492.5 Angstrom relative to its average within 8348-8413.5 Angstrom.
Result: 1.0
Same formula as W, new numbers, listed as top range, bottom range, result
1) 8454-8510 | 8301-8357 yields 1.02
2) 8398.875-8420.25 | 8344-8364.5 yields 0.81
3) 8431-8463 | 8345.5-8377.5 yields 0.95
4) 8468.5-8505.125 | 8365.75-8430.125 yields 1.05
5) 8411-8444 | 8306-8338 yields 1.06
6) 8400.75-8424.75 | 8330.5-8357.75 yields 0.91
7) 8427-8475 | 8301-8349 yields 1.02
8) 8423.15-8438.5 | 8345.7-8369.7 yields 0.93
